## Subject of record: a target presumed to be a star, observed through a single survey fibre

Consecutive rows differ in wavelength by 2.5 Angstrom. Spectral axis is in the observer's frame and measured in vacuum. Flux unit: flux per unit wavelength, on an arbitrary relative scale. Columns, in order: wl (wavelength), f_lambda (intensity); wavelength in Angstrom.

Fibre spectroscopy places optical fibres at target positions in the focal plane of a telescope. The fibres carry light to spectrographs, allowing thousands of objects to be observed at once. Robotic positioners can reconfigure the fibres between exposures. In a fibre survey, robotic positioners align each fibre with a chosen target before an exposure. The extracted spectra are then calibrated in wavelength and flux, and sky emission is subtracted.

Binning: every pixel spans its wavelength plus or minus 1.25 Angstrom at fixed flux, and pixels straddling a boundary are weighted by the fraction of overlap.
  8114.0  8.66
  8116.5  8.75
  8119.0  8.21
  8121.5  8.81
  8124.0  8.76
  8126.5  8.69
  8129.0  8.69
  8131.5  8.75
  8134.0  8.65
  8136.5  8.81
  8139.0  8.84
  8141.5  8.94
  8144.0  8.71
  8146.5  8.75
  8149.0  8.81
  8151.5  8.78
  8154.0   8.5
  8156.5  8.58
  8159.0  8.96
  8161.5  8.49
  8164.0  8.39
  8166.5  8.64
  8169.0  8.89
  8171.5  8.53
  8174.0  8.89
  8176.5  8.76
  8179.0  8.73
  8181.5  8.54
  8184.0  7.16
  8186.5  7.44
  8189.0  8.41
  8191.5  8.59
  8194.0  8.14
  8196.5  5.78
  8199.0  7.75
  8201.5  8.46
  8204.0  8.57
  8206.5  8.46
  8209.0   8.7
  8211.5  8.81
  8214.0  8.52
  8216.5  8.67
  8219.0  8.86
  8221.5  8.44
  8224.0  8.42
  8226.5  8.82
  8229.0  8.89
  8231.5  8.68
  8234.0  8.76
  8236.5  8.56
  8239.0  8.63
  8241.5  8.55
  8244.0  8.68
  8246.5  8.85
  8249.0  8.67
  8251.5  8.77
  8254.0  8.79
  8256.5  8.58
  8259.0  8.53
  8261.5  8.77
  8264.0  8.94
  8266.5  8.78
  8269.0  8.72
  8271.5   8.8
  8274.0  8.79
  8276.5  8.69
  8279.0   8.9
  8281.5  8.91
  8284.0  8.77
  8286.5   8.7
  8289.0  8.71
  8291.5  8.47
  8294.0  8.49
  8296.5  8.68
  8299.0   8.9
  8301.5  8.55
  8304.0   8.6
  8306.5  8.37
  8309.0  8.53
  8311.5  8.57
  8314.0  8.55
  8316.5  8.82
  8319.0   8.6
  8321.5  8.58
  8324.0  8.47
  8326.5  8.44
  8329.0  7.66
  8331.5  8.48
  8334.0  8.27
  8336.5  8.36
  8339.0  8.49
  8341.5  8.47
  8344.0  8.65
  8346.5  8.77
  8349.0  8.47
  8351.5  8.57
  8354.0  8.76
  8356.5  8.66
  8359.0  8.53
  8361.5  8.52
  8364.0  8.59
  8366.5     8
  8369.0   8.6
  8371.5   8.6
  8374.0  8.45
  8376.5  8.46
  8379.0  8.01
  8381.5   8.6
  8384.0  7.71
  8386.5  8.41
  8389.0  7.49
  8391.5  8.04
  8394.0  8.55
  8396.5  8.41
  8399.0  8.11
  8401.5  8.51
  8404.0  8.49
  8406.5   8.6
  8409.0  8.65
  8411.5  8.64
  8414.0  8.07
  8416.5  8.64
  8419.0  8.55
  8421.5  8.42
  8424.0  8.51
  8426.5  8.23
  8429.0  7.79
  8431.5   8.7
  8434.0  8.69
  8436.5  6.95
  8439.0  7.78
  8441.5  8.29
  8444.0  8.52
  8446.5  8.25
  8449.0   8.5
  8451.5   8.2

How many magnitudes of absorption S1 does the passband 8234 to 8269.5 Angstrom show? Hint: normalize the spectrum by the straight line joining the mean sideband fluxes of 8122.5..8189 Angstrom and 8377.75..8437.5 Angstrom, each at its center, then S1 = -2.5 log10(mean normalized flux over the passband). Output -0.028 mag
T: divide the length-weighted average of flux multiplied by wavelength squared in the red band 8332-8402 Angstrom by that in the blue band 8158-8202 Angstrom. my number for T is 1.07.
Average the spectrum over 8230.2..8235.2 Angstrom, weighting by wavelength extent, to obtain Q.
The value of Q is 8.72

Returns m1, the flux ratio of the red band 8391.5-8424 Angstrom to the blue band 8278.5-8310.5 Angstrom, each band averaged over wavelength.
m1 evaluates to 0.98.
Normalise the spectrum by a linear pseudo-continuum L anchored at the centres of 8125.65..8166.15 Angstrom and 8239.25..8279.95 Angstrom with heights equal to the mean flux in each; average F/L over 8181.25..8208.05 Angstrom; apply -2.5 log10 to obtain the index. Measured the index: 0.10 mag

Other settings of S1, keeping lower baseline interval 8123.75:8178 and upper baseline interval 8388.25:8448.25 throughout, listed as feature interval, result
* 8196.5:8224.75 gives 0.03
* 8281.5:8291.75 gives -0.03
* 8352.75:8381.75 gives -0.01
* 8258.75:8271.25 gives -0.03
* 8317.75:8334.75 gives 0.01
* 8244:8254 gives -0.02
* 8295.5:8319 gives -0.02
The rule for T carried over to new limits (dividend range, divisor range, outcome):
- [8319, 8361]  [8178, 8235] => 1.05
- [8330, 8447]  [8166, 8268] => 1.03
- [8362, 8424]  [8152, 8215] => 1.05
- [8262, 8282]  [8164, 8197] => 1.09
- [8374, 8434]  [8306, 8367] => 1.00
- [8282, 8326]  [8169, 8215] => 1.07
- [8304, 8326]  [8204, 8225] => 1.02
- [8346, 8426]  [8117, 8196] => 1.04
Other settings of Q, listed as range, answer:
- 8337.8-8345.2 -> 8.54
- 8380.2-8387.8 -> 8.23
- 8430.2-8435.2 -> 8.69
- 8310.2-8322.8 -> 8.62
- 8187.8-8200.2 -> 7.73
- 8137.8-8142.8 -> 8.89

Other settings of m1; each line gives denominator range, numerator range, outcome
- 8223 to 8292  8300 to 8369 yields 0.97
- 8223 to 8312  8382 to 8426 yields 0.96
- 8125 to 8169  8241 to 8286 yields 1.00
